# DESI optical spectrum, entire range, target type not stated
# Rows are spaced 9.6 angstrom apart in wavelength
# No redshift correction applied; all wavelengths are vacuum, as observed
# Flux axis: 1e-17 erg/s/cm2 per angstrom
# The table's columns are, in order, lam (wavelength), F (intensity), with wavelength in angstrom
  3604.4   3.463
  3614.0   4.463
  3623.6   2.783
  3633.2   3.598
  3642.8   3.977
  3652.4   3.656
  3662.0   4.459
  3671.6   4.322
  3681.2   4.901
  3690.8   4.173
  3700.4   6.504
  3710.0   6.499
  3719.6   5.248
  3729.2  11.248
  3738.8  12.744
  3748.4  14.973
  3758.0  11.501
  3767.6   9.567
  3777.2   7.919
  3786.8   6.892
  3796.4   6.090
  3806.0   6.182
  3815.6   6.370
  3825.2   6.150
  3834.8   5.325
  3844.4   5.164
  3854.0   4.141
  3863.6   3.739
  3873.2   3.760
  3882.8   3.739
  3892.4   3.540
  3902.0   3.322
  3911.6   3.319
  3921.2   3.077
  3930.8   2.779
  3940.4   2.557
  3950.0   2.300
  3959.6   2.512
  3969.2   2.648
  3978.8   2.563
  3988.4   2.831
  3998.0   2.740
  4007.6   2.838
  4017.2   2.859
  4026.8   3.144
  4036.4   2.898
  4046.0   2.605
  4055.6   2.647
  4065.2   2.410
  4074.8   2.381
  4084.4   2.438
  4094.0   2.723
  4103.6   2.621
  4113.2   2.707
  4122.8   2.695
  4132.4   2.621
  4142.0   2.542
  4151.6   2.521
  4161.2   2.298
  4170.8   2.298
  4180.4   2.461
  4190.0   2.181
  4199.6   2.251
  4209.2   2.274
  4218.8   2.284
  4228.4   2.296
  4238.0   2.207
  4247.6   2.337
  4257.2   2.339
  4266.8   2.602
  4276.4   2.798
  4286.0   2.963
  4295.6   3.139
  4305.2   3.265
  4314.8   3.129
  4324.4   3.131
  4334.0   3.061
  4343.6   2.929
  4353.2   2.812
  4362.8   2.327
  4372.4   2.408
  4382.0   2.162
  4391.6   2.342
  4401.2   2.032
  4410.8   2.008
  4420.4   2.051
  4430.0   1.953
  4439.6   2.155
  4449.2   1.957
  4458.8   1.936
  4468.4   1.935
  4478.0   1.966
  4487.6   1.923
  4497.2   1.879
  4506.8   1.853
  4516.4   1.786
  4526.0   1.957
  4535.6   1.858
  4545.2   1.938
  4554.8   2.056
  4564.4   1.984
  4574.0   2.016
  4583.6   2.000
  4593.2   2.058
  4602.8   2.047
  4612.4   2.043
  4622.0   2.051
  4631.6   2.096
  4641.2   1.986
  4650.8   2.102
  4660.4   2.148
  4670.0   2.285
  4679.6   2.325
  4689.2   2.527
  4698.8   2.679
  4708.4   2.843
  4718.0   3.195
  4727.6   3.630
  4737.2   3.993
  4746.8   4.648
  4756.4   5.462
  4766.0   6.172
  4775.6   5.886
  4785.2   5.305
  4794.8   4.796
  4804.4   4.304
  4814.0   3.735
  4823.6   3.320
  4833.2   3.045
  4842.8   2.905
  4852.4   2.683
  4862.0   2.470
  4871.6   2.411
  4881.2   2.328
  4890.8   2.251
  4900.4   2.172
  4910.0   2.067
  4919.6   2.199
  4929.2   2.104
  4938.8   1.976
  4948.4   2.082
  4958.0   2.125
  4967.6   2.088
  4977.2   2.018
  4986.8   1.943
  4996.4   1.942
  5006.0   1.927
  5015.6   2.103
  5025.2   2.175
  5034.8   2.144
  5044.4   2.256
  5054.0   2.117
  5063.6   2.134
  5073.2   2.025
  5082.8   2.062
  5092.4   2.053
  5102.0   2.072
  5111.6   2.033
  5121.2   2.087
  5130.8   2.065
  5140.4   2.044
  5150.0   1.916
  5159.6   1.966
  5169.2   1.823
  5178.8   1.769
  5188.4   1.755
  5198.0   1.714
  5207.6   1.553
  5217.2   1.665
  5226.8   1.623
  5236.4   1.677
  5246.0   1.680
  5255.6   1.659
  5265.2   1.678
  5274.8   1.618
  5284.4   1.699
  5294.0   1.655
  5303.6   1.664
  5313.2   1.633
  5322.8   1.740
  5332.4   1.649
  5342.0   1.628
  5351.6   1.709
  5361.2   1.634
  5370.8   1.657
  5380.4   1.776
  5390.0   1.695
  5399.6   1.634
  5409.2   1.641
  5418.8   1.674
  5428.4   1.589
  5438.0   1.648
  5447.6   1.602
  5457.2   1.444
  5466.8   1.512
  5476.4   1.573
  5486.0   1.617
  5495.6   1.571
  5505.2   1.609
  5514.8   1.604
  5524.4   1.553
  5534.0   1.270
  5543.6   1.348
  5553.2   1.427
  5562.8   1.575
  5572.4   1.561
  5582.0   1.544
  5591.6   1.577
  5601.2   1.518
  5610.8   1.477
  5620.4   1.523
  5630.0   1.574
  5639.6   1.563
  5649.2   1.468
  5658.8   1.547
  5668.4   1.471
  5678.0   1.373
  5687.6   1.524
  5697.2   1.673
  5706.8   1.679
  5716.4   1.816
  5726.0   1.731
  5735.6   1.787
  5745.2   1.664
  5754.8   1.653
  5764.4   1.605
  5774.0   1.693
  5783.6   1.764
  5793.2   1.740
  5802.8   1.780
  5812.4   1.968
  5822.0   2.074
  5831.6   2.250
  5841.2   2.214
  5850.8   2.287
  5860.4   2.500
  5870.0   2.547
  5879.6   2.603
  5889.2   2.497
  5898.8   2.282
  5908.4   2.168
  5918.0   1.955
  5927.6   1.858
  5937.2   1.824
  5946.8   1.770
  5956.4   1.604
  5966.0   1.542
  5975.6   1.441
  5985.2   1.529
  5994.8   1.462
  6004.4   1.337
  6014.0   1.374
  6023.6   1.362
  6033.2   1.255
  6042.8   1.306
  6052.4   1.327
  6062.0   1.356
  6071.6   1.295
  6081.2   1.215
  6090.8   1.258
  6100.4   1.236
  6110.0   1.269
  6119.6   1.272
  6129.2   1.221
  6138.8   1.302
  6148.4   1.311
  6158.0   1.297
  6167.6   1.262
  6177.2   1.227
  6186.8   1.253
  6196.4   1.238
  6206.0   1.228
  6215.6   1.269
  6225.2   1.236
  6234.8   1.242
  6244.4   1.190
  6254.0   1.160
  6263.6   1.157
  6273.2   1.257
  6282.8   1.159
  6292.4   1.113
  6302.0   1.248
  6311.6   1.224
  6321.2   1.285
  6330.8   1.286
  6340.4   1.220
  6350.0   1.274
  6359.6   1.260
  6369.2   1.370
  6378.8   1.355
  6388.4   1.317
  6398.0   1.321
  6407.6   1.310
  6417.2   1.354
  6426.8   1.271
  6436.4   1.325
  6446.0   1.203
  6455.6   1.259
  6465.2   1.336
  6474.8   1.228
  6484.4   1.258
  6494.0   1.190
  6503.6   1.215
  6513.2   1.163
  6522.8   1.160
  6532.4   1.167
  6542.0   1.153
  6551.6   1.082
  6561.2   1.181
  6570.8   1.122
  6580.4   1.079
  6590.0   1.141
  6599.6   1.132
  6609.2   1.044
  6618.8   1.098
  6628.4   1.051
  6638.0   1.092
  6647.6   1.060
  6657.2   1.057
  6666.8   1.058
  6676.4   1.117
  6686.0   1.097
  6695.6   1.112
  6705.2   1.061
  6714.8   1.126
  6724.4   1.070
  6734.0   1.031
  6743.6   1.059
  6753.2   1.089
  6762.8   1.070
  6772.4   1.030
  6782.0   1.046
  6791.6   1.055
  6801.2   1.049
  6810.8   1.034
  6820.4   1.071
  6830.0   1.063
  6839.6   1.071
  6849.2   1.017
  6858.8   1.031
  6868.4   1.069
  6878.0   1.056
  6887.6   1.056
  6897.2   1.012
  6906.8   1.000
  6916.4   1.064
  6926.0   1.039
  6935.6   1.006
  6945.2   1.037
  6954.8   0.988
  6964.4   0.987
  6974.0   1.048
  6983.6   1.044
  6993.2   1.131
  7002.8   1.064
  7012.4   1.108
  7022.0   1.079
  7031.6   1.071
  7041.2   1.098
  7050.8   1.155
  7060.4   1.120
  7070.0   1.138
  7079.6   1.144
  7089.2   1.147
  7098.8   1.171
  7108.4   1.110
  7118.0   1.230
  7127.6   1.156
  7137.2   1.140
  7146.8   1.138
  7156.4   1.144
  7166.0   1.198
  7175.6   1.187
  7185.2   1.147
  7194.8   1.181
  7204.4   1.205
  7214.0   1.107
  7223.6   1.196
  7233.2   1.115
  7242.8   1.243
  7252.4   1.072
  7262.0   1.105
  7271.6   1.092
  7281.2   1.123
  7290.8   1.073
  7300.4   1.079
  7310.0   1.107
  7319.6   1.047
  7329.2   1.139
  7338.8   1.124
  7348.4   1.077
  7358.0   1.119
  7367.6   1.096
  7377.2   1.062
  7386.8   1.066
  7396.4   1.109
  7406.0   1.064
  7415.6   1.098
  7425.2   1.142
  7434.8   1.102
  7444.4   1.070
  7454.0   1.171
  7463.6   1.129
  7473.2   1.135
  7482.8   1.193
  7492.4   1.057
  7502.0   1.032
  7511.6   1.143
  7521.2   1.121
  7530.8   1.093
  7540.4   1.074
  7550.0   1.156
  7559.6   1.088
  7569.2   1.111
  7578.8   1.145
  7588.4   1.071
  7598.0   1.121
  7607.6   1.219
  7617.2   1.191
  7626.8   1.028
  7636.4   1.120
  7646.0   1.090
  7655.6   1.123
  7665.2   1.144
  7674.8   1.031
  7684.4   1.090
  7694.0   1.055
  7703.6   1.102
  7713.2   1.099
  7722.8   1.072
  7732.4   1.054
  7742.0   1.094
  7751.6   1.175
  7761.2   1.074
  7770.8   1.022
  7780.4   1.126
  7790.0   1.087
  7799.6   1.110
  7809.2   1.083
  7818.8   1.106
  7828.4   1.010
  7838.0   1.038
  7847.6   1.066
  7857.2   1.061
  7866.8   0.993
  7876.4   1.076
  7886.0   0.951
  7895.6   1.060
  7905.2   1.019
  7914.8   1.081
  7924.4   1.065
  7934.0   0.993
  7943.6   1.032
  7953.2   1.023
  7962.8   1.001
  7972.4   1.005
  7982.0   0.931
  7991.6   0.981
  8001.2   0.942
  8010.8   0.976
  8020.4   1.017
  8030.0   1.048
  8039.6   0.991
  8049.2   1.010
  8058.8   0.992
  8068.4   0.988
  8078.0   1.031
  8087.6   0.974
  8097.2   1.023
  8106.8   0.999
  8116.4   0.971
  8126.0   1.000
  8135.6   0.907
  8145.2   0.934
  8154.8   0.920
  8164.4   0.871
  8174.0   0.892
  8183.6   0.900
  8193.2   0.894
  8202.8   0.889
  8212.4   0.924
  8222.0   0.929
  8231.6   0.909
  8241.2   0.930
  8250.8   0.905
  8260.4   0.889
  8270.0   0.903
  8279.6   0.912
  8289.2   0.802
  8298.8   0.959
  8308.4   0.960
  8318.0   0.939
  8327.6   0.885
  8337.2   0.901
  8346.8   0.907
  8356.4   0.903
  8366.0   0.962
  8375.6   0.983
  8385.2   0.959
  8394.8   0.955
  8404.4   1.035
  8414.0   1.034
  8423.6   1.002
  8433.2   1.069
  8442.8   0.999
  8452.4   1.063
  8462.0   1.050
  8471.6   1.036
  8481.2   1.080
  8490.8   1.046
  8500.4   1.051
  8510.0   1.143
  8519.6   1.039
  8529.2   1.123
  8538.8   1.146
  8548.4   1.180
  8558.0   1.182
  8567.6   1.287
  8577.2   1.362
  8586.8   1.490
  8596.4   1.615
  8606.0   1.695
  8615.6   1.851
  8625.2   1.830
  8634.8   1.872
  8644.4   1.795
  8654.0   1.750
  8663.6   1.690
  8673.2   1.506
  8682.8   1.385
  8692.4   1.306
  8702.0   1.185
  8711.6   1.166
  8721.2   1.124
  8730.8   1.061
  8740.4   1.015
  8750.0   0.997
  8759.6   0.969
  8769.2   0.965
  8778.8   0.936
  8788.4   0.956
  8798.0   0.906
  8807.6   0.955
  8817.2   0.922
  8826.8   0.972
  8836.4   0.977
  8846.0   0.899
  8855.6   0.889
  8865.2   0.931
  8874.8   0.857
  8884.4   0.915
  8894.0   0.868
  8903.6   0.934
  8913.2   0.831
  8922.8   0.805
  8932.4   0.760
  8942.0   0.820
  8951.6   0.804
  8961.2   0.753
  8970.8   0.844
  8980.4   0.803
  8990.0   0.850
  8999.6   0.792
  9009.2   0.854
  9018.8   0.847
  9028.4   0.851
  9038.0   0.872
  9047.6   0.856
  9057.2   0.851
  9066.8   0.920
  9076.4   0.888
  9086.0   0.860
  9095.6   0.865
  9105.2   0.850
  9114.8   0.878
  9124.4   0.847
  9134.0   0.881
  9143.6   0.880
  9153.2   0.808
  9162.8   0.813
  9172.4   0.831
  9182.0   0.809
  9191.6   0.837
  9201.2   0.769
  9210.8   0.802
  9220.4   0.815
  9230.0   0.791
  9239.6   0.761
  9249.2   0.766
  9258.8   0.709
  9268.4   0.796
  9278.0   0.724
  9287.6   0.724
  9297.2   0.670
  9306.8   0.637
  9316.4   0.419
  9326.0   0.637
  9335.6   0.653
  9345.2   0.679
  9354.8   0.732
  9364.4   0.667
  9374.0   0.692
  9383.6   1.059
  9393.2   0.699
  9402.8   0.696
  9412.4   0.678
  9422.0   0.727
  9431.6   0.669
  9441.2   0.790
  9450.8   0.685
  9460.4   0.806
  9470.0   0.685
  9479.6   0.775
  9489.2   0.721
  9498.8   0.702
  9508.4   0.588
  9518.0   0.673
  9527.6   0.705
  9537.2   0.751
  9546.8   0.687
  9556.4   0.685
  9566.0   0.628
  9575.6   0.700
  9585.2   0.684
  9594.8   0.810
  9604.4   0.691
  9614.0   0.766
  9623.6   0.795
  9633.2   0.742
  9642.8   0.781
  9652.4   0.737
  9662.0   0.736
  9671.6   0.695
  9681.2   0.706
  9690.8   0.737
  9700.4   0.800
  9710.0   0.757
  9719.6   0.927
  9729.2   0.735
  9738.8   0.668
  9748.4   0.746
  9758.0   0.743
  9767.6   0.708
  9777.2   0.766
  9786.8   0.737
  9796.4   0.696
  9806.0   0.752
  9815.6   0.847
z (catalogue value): 2.083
